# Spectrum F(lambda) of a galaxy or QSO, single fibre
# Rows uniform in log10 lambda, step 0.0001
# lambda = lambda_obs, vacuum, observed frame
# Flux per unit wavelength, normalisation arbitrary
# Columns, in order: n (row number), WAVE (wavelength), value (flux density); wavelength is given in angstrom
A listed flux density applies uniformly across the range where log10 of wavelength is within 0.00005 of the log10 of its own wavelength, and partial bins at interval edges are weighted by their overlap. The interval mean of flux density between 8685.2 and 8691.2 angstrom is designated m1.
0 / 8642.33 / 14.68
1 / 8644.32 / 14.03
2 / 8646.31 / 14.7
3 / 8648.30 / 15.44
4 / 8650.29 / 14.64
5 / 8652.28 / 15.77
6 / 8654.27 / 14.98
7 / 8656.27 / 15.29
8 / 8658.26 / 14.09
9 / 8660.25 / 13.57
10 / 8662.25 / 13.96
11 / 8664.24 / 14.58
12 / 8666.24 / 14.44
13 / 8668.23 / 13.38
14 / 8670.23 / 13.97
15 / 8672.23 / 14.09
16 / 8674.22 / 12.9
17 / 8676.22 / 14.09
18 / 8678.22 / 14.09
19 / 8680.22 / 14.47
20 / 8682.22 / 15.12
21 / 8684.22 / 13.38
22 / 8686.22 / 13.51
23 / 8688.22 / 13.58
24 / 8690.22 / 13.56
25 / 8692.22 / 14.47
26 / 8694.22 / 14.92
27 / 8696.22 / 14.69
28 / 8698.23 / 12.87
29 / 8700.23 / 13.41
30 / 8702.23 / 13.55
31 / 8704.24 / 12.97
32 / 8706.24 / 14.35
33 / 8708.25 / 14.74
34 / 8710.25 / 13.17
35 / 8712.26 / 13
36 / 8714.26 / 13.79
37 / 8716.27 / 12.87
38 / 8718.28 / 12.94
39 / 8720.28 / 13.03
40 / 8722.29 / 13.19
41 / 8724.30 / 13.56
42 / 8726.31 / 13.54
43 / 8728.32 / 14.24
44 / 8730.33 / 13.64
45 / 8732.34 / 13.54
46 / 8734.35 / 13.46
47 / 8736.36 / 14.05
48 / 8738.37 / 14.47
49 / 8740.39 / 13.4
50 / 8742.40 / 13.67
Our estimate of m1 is 13.6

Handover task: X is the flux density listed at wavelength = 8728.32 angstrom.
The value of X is 14.24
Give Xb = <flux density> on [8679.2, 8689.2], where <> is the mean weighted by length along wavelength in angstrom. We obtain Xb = 14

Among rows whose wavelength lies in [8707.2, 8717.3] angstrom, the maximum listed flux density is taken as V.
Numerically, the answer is 14.74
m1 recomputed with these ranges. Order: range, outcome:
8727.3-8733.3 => 13.8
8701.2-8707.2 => 13.6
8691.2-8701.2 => 14.1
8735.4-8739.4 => 14.2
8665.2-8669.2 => 13.9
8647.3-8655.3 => 15.2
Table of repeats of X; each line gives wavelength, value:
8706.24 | 14.35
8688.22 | 13.58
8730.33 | 13.64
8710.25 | 13.17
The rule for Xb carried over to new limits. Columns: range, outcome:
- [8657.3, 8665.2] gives 14.1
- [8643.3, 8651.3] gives 14.7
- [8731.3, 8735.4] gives 13.5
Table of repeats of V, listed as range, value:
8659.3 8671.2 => 14.58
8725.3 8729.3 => 14.24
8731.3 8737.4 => 14.05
